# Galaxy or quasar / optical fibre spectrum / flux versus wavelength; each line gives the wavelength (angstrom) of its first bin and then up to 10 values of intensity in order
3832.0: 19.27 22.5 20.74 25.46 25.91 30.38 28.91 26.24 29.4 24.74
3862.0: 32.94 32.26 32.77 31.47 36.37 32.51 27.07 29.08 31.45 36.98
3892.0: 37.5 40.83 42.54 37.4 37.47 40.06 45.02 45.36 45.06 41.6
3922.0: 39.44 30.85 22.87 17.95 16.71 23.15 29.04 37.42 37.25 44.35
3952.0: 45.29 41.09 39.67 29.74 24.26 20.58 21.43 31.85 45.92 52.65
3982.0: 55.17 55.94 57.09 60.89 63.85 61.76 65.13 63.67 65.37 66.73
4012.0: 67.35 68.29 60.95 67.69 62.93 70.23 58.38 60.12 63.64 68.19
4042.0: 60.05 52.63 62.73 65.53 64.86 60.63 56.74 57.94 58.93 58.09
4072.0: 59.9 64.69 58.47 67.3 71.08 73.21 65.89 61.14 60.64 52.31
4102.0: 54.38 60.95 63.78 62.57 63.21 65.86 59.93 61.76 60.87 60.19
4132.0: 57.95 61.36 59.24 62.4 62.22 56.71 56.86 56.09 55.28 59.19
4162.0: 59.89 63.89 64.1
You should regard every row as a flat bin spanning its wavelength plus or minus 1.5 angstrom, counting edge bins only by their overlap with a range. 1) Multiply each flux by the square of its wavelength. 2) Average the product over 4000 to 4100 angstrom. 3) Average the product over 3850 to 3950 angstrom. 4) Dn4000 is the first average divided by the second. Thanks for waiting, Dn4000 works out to 2.0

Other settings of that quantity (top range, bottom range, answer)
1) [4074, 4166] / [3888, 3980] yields 1.90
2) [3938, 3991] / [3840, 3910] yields 1.27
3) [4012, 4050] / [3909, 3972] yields 2.00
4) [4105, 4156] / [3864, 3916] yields 1.87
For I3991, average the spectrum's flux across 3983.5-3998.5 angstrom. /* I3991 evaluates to 59.9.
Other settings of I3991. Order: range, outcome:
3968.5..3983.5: 41.4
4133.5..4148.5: 60.4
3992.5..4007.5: 64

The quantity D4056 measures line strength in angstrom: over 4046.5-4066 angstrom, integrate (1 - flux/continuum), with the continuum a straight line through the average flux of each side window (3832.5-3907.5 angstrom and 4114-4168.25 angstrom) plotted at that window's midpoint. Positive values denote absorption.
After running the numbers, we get -3.8 angstrom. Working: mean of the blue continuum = 31.4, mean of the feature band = 61.2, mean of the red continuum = 60.2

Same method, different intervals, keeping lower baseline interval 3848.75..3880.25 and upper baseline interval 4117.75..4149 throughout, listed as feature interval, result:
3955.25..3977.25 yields 5.7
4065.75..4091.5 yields -4.8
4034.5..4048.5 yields -3.1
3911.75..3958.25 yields 4.5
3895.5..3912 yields -2.7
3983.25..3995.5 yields -4.1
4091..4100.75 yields -0.4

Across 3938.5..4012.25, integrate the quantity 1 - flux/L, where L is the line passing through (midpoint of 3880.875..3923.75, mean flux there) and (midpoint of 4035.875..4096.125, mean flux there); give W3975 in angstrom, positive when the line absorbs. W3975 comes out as 4.6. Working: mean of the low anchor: 39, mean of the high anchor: 62.5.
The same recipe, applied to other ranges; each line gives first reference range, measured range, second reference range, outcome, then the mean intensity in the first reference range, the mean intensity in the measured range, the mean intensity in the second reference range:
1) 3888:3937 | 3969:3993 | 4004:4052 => 1.9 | 35.7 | 48.5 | 63.8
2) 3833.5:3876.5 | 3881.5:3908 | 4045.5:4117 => -1.8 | 28.7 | 37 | 61.9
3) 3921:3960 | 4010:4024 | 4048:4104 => -4.8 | 32.6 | 65.8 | 61.8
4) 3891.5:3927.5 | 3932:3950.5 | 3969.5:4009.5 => 6.1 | 39.9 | 31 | 55.4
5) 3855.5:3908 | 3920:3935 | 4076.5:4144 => 5.0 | 34.1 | 26.4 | 62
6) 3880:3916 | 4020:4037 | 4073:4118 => -2.8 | 38.3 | 63.7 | 63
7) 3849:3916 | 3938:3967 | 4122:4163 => 4.1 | 34.7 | 35.4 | 59.2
